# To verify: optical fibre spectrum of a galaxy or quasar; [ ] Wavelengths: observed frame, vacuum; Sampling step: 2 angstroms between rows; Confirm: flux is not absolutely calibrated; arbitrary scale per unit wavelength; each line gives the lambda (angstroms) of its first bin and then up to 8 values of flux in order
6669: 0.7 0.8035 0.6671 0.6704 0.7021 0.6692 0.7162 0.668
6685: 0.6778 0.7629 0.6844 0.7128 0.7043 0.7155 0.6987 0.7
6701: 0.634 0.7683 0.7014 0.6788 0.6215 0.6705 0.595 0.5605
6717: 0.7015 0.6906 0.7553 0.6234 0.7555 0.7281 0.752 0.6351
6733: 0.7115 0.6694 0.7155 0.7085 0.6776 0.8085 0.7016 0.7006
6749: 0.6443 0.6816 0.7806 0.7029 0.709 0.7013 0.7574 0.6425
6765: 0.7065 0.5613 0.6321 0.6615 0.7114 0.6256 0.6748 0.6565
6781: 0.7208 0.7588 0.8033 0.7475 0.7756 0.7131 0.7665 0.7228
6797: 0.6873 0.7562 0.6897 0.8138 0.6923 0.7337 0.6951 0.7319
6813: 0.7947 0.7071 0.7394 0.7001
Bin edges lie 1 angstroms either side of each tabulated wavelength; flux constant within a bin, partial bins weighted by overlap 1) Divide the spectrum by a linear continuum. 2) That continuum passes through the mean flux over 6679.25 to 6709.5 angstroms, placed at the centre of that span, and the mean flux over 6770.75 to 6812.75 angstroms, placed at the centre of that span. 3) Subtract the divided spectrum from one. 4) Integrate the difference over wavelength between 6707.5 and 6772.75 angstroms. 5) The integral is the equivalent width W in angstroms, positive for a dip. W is 2.1 angstroms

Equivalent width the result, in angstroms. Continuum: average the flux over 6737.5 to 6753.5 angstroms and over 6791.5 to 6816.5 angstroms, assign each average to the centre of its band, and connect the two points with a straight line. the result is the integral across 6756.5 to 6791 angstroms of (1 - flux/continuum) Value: 1.2 angstroms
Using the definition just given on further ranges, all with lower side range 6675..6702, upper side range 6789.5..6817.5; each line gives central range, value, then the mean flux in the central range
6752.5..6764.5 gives 0.1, 0.713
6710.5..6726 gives 0.8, 0.669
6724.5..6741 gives 0.1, 0.706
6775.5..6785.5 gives 0.2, 0.714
